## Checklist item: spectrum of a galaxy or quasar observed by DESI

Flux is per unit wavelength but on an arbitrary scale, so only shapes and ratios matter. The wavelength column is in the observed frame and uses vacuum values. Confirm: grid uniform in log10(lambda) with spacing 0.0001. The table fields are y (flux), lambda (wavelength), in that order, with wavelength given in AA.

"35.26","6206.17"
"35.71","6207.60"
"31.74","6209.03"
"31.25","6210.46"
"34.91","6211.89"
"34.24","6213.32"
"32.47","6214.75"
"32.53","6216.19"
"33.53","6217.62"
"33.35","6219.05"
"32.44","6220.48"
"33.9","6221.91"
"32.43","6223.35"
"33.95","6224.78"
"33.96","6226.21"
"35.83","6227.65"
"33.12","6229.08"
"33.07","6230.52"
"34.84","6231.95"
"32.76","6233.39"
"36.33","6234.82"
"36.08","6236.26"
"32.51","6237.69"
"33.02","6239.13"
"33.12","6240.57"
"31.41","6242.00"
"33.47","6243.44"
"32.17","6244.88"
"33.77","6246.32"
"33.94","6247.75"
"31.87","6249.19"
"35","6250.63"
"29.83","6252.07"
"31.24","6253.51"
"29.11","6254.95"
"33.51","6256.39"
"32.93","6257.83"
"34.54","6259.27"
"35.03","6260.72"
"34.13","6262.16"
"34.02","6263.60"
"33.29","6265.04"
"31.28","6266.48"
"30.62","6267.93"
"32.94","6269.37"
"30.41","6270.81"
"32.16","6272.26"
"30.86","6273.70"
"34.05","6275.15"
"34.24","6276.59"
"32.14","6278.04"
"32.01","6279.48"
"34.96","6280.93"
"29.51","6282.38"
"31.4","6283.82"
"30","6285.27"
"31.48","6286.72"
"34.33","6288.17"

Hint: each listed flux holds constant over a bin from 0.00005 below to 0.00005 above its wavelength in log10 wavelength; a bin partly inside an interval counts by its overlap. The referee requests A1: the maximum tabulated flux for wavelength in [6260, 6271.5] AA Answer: 35.03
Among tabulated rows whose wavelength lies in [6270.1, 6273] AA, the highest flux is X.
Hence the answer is 32.16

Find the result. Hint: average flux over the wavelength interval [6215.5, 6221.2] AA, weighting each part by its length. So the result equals 33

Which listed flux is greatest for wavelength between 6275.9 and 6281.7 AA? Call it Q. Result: 34.96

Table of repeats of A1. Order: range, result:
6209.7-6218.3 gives 34.91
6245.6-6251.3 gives 35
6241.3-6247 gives 33.77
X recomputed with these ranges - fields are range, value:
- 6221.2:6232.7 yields 35.83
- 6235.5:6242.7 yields 36.08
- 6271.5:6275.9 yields 34.05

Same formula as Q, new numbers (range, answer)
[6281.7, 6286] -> 31.4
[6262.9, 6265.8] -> 34.02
